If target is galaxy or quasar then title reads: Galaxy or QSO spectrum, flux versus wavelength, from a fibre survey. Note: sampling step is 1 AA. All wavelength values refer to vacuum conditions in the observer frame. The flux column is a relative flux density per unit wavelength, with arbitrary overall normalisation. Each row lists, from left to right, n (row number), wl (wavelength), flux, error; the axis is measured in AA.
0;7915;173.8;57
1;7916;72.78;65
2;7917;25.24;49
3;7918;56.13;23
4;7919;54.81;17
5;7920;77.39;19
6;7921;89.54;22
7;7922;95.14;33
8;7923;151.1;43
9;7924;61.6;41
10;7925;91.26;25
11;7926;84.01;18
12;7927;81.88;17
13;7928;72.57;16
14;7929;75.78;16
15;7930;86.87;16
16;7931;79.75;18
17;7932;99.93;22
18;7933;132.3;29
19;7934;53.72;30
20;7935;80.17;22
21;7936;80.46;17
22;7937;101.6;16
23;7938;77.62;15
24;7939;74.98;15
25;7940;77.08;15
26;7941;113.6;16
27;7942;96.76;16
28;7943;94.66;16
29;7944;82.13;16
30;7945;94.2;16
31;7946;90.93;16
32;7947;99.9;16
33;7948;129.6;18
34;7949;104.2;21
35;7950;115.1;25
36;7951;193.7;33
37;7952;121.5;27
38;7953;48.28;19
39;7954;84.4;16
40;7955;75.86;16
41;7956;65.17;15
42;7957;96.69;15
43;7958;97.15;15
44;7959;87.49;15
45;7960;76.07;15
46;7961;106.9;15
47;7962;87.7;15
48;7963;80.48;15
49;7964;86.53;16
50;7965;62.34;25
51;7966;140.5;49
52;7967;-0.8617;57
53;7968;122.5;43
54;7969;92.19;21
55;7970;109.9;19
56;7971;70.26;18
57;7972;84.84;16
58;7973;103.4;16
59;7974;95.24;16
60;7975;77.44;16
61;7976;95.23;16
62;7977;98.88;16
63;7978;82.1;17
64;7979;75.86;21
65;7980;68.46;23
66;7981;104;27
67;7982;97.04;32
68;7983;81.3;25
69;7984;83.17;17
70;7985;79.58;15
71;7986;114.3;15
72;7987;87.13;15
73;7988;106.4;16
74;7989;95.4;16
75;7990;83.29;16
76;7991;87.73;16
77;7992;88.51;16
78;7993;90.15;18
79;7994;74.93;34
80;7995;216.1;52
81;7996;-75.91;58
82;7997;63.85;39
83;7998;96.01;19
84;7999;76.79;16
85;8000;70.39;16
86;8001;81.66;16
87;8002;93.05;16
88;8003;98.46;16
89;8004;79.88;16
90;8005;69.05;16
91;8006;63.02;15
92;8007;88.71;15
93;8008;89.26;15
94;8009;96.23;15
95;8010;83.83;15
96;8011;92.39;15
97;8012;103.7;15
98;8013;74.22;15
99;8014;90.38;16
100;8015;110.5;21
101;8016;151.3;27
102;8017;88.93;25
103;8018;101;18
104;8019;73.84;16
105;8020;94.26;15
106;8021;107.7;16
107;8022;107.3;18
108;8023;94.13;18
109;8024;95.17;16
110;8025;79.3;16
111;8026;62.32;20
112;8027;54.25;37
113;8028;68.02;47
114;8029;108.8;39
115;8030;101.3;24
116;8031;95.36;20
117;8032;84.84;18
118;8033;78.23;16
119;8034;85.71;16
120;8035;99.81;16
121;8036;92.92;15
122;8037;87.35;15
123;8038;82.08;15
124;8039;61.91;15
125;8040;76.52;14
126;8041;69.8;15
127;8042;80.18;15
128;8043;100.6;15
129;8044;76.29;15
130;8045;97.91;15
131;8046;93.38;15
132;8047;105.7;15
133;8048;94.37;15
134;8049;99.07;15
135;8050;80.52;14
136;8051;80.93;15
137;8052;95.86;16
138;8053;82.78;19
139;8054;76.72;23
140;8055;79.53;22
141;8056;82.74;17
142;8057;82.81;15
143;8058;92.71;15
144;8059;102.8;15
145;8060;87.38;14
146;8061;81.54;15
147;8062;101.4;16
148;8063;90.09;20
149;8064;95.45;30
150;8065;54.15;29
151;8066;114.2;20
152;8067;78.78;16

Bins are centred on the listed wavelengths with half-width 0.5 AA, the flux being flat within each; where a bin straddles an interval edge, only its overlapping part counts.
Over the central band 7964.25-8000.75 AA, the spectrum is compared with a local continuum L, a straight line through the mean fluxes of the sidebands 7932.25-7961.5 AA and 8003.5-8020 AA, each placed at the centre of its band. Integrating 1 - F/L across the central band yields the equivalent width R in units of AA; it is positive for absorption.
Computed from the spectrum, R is 2.7 AA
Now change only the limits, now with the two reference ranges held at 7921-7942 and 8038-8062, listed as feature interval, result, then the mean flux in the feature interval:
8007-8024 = -1.95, 97.1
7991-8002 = 1.02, 79.4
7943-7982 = -1.85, 92.4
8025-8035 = 0.46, 82.8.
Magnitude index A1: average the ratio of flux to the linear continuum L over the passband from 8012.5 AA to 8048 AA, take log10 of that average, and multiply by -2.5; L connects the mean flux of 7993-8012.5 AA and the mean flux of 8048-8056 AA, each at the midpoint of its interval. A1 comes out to -0.07 mag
